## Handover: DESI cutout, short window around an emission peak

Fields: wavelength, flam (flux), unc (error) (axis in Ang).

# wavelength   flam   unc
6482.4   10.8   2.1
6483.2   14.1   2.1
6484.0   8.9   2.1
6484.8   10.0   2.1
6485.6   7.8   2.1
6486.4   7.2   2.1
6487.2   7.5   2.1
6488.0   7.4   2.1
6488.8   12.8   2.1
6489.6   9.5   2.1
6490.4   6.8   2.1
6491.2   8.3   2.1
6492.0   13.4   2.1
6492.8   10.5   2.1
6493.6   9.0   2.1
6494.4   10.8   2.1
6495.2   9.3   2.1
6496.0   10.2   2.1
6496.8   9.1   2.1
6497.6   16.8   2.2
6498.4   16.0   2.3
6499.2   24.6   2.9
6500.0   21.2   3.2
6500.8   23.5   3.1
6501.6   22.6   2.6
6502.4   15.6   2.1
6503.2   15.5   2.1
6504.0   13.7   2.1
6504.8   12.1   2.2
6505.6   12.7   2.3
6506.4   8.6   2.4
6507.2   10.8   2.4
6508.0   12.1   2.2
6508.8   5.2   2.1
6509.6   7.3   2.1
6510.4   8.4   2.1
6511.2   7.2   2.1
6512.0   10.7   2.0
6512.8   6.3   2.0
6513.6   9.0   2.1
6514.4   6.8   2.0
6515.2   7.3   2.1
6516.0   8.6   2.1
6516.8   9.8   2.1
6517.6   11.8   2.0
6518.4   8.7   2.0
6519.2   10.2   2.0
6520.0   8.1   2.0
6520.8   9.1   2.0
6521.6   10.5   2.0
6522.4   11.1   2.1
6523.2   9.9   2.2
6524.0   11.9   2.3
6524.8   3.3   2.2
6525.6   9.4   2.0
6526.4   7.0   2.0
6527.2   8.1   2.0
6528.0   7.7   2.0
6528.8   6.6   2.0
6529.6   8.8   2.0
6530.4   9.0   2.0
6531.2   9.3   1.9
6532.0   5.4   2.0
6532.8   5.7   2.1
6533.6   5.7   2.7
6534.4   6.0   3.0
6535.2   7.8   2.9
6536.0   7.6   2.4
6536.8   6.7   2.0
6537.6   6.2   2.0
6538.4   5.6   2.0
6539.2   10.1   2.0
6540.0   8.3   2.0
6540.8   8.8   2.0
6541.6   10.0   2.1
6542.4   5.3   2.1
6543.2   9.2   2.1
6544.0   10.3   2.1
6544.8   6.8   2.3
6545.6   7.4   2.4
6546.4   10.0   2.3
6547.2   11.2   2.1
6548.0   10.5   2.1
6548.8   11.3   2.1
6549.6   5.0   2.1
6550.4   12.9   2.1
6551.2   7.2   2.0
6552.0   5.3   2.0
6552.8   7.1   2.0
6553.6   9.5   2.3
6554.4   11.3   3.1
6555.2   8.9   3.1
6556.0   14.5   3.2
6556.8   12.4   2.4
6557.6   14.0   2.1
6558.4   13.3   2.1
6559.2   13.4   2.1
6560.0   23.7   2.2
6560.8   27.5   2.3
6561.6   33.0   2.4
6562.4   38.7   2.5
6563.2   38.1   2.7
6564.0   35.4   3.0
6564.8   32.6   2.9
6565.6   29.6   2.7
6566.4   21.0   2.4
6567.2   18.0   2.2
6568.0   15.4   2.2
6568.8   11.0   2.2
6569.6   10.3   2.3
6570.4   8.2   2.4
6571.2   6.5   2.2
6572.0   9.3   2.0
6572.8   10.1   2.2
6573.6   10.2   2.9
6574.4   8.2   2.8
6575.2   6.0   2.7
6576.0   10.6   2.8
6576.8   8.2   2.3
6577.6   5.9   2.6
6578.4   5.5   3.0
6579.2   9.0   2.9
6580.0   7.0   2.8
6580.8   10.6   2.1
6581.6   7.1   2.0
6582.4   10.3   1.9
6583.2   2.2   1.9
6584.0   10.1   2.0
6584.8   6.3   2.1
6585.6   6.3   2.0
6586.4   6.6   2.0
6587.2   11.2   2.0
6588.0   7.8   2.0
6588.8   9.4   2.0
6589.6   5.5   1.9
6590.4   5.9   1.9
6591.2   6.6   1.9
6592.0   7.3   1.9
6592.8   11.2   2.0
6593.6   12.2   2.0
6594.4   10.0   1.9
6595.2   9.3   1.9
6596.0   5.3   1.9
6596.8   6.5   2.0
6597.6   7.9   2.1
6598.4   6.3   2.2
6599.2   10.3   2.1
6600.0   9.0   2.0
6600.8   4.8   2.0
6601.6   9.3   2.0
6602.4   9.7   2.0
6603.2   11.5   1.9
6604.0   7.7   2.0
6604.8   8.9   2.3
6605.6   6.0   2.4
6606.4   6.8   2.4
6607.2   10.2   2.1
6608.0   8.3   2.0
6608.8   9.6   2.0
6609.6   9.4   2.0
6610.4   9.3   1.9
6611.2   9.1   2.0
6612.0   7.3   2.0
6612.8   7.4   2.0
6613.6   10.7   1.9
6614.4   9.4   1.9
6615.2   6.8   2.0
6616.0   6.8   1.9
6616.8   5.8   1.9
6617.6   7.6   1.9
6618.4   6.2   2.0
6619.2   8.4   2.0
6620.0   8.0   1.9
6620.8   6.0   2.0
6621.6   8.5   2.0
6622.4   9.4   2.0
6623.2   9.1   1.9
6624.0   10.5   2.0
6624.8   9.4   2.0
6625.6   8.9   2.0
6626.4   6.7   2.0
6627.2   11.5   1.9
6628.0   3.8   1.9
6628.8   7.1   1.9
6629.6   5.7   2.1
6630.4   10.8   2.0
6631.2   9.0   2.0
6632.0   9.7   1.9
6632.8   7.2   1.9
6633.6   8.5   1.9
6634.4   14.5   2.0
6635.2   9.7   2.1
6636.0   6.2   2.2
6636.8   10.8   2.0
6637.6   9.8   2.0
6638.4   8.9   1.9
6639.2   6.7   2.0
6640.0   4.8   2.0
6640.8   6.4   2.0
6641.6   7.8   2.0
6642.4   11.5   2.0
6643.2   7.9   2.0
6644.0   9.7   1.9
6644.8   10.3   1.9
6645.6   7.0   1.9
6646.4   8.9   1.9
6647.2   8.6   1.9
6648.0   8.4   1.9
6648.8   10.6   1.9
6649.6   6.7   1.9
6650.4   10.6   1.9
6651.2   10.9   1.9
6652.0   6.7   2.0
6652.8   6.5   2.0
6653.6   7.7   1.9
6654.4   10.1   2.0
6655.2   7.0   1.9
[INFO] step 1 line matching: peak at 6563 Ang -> [O III] 5007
